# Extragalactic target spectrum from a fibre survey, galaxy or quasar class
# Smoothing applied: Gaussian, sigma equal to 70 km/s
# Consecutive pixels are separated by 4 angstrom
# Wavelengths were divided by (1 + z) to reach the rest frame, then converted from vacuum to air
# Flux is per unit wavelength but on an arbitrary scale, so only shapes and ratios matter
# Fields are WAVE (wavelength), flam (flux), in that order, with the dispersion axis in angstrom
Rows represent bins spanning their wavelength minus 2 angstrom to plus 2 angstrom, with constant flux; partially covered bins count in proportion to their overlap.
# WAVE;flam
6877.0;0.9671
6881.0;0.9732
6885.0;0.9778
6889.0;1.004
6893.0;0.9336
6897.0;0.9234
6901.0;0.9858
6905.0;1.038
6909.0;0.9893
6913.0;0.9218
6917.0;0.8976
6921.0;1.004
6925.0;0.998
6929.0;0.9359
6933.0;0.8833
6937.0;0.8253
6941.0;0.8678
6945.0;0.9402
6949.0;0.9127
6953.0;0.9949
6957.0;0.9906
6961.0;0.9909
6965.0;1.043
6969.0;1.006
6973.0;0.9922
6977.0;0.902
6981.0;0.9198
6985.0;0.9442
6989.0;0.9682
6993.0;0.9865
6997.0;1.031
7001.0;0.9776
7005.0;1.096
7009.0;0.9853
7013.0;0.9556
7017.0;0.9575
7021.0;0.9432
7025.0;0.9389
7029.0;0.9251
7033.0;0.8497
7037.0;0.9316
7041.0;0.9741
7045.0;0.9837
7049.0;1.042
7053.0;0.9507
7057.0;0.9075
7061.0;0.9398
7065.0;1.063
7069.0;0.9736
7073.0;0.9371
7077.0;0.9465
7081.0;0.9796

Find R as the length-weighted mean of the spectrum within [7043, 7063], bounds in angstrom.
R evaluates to 0.965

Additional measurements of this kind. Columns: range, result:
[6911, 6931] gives 0.951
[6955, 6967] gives 1.01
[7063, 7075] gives 0.991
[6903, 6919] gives 0.962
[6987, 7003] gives 0.991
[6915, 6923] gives 0.951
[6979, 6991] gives 0.944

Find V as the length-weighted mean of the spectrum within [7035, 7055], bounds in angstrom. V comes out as 0.976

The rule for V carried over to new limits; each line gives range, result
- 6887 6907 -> 0.977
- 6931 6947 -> 0.879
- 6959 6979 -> 0.987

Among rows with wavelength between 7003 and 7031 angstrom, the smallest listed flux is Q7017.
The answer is 0.9251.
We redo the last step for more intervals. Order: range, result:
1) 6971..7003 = 0.902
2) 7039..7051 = 0.9741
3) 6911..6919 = 0.8976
